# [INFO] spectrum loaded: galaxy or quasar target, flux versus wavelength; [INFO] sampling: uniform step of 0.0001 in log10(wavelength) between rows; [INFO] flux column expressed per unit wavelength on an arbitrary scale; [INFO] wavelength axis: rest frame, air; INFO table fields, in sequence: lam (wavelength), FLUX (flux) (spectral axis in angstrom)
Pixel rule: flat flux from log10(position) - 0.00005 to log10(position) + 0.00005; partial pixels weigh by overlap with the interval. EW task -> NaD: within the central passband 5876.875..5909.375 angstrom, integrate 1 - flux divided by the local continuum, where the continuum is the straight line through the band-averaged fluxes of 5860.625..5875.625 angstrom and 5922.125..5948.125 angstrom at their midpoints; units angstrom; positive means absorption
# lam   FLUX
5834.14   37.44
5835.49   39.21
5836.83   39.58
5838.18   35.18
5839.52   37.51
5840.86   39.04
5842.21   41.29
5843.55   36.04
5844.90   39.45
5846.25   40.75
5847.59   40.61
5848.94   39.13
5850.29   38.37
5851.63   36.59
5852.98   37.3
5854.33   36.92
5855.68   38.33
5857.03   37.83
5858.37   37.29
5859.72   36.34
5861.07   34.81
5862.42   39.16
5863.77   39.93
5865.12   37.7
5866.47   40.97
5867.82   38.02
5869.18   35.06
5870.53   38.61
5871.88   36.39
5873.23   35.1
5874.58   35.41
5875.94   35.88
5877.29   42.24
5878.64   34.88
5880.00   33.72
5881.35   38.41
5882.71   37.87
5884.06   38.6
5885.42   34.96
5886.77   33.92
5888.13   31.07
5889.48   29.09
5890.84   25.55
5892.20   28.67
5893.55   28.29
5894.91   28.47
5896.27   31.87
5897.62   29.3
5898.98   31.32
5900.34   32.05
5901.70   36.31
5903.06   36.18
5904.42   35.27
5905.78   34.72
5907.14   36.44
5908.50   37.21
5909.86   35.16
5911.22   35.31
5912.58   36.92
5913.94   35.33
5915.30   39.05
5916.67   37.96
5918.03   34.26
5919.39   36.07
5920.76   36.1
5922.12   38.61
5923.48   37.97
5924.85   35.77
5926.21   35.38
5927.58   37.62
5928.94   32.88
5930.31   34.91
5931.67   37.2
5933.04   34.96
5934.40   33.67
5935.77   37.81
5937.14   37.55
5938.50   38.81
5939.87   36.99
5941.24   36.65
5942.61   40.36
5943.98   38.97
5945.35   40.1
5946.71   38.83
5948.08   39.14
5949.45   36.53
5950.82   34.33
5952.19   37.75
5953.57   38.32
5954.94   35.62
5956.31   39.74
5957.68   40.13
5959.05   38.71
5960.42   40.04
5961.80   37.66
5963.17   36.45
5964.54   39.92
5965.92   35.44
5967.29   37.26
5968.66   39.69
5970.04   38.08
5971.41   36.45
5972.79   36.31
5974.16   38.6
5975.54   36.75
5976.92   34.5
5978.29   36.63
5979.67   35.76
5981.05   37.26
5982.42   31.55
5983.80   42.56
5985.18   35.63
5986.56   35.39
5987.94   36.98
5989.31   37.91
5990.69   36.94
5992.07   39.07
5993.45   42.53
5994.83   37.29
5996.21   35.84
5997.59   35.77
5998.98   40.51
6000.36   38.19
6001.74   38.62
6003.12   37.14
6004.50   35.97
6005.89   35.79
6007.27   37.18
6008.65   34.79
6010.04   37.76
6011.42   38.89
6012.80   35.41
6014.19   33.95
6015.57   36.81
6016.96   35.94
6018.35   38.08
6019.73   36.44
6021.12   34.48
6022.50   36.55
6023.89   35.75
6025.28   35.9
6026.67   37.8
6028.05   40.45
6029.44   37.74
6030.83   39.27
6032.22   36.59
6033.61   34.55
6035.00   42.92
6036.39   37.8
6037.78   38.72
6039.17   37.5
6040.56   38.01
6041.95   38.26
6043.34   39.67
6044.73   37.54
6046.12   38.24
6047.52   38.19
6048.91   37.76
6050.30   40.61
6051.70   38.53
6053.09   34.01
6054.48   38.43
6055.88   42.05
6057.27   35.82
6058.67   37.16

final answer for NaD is 3.26 angstrom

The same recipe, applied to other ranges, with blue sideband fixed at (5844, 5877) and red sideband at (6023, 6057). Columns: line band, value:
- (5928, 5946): 0.4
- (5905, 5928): 0.9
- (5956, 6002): 0.5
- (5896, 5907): 1.2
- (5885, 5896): 2.3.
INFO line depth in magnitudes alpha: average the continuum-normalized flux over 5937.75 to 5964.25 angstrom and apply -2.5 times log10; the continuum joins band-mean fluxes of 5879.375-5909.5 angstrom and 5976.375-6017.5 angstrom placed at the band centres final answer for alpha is -0.09 mag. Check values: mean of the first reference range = 33.2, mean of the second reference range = 37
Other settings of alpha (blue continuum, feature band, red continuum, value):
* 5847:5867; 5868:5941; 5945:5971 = 0.09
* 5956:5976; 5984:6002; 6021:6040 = 0.00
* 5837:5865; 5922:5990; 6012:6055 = 0.01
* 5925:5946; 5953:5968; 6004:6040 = -0.03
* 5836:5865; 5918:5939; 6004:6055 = 0.05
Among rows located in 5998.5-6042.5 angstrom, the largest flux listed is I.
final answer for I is 42.92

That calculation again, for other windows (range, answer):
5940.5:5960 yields 40.36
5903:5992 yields 42.56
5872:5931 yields 42.24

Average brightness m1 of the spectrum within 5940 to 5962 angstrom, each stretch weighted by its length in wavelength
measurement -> 38.3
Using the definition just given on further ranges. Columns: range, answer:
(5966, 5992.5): 37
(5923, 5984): 37.2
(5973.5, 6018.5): 37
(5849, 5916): 35.4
